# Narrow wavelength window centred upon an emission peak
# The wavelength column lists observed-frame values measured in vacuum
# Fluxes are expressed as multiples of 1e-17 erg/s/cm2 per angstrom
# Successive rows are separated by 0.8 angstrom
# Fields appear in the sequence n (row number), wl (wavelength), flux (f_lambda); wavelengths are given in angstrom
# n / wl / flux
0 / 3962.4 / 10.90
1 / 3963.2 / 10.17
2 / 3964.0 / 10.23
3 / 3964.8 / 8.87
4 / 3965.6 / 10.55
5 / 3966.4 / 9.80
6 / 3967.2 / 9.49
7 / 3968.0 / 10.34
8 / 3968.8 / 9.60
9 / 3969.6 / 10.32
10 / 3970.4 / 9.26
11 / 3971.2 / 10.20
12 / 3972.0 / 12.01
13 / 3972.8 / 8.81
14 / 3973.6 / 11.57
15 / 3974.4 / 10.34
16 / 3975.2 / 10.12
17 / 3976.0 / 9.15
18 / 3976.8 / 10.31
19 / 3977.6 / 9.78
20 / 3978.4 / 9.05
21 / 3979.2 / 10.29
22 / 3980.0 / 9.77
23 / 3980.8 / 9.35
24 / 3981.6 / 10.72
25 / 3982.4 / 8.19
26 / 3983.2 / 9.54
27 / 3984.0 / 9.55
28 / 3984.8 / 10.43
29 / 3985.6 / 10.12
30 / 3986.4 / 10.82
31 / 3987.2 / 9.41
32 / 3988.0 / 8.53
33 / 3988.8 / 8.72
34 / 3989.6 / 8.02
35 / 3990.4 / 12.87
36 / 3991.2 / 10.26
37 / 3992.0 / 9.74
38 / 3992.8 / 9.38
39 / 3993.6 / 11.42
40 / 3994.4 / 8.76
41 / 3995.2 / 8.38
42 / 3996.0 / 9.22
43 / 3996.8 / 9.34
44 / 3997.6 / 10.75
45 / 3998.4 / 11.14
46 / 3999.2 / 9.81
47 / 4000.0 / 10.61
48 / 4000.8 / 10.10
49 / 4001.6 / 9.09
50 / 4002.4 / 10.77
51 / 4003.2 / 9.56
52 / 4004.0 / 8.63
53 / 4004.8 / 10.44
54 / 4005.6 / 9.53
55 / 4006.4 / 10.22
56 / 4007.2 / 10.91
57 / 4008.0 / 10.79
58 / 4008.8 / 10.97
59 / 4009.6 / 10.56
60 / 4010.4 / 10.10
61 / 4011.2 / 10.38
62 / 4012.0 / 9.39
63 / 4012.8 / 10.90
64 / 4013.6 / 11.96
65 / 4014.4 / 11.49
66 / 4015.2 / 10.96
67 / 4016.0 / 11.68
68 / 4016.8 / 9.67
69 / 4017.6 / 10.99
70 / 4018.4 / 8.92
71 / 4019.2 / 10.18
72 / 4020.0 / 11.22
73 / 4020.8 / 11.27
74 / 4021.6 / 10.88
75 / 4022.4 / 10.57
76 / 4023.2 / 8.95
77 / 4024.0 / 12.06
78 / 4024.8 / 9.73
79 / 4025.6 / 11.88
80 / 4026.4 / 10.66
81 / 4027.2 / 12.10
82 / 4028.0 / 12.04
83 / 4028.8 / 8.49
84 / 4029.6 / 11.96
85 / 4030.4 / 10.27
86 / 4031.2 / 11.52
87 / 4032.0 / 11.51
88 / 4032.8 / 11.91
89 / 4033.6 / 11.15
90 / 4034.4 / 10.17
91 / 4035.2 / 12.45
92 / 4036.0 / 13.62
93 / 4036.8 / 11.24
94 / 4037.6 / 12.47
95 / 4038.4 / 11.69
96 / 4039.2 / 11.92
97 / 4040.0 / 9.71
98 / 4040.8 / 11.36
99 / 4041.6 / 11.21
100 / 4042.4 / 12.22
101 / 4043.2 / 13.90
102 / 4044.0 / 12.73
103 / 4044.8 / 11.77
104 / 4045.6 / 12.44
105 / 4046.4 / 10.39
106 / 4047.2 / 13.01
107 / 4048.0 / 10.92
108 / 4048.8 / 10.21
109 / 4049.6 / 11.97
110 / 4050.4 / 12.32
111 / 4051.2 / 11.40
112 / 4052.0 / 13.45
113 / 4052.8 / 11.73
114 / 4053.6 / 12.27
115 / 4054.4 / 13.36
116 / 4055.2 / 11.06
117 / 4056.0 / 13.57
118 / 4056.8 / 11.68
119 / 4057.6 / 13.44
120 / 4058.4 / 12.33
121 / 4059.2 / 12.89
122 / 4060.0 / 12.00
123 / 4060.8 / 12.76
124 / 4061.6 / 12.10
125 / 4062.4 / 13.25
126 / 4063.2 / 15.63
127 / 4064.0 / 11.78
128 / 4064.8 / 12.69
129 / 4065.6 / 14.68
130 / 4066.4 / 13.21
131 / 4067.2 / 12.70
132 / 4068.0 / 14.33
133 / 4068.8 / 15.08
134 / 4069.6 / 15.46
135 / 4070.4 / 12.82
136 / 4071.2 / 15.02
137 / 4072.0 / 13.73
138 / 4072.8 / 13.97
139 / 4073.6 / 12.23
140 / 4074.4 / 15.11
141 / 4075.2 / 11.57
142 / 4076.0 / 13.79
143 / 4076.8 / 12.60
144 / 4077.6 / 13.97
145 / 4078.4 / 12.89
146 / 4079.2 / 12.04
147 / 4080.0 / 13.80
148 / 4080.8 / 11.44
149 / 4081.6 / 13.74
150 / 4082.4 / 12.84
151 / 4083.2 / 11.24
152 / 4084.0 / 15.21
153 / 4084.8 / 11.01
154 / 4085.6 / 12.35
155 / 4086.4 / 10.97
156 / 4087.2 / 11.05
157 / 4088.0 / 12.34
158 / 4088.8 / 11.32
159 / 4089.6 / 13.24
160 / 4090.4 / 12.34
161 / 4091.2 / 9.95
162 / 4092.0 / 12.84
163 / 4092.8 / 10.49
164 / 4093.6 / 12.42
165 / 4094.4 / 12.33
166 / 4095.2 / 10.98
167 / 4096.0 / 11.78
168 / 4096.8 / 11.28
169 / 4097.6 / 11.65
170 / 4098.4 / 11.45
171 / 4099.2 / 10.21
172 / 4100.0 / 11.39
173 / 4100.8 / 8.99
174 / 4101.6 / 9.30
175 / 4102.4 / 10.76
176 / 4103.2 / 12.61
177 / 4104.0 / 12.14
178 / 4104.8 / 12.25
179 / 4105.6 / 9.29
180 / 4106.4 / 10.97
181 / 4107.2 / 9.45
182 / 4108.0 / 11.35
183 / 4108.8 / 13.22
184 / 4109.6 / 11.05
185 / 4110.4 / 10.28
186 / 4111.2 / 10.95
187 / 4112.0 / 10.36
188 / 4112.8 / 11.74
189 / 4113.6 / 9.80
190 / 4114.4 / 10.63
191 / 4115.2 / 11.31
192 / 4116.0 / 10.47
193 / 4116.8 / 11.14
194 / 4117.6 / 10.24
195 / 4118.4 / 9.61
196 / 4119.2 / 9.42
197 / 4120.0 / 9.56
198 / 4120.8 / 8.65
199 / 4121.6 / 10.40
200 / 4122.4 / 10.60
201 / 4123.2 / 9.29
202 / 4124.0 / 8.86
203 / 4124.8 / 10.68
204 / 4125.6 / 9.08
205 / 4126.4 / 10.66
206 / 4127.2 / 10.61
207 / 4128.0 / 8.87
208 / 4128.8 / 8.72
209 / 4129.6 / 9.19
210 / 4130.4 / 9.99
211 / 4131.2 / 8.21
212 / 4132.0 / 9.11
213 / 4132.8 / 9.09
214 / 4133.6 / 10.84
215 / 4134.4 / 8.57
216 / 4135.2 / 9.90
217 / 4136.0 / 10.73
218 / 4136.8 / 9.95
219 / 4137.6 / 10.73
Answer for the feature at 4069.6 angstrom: C III]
